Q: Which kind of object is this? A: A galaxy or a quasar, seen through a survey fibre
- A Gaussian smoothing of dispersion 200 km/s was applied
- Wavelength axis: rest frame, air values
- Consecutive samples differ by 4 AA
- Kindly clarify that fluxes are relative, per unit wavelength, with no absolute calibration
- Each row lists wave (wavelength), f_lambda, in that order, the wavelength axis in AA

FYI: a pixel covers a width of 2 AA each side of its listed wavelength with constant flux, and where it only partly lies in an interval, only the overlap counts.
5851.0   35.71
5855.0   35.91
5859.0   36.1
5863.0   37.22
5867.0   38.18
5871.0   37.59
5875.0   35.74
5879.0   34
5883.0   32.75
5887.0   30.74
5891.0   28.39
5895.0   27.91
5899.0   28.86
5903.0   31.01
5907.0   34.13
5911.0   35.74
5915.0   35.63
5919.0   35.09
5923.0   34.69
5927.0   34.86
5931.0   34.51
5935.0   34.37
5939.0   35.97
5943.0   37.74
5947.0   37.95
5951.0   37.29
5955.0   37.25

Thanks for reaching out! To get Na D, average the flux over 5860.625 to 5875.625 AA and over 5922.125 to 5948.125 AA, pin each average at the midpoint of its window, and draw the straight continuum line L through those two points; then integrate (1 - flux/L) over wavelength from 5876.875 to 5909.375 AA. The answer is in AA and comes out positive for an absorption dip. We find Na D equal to 5.0 AA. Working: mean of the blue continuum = 37.3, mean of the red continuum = 35.7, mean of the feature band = 31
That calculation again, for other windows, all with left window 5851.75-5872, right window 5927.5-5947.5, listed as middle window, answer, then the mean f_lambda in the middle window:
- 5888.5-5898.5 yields 2.2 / 28.4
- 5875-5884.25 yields 0.7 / 33.9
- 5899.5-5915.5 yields 1.2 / 33.5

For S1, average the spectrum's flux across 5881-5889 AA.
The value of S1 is 31.7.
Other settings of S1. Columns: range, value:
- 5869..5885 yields 35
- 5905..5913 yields 34.9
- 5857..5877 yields 37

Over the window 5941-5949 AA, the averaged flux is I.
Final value 37.8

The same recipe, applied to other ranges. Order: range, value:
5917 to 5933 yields 34.8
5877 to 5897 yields 30.8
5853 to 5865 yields 36.4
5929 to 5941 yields 34.9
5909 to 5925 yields 35.3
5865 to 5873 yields 37.9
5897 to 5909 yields 31.3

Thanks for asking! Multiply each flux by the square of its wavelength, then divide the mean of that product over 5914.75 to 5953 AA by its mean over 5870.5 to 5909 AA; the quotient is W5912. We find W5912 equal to 1.1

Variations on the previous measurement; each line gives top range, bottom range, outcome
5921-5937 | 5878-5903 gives 1.16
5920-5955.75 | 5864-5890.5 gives 1.06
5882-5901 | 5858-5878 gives 0.81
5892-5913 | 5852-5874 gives 0.86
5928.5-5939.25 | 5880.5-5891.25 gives 1.13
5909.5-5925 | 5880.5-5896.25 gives 1.18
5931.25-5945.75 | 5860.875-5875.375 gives 0.99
